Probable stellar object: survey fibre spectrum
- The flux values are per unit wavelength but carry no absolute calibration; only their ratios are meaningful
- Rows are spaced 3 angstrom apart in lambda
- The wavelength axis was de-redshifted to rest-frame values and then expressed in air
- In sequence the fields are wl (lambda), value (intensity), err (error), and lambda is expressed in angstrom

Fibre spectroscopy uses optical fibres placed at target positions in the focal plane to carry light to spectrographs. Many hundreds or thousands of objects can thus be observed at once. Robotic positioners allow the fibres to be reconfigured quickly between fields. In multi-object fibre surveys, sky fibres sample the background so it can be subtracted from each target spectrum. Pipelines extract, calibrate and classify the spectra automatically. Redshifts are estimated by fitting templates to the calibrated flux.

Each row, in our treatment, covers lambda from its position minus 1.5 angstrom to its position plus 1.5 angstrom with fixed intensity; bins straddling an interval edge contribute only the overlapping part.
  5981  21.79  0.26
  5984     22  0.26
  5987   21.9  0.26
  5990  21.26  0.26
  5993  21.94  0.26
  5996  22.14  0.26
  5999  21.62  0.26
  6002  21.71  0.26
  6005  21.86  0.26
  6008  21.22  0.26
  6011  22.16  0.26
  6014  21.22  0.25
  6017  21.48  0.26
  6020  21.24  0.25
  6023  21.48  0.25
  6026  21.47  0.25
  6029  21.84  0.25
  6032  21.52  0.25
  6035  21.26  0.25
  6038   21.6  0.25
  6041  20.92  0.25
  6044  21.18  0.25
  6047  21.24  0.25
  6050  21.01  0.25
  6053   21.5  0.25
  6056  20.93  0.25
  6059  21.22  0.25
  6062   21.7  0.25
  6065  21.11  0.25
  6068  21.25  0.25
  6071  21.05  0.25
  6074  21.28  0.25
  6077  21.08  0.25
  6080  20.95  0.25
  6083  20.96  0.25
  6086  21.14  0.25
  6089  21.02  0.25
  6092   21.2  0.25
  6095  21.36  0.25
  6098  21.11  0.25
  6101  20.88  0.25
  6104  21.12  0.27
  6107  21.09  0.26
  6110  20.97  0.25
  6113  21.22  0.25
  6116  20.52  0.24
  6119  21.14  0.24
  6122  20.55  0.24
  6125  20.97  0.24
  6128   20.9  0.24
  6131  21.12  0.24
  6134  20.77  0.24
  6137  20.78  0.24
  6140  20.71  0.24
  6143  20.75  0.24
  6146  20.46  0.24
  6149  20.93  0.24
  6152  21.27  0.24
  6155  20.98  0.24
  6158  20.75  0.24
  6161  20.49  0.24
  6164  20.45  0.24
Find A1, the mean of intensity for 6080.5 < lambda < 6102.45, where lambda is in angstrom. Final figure 21.1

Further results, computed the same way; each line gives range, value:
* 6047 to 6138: 21.1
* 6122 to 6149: 20.8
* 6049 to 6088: 21.2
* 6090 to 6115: 21.1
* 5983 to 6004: 21.8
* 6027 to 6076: 21.3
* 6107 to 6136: 20.9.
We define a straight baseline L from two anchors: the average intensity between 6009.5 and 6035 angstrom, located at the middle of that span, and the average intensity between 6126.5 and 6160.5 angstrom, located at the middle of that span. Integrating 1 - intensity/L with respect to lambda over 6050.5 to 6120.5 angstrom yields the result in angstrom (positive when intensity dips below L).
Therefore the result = 0.2 angstrom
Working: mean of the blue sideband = 21.5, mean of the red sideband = 20.8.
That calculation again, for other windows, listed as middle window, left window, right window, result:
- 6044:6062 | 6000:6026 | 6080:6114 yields 0.1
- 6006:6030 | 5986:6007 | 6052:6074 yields 0.1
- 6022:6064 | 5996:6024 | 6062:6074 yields 0.1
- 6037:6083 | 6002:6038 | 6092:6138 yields 0.2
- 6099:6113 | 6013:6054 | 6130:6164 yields 0.0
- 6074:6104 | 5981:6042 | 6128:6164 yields 0.1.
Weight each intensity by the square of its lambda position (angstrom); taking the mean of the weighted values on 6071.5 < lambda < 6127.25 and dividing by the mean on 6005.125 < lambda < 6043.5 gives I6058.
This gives 1.00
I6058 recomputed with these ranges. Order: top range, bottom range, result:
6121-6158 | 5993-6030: 1.01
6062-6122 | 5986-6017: 1.00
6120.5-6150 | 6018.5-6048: 1.01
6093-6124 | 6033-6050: 1.01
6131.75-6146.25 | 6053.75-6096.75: 1.00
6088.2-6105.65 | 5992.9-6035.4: 1.00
